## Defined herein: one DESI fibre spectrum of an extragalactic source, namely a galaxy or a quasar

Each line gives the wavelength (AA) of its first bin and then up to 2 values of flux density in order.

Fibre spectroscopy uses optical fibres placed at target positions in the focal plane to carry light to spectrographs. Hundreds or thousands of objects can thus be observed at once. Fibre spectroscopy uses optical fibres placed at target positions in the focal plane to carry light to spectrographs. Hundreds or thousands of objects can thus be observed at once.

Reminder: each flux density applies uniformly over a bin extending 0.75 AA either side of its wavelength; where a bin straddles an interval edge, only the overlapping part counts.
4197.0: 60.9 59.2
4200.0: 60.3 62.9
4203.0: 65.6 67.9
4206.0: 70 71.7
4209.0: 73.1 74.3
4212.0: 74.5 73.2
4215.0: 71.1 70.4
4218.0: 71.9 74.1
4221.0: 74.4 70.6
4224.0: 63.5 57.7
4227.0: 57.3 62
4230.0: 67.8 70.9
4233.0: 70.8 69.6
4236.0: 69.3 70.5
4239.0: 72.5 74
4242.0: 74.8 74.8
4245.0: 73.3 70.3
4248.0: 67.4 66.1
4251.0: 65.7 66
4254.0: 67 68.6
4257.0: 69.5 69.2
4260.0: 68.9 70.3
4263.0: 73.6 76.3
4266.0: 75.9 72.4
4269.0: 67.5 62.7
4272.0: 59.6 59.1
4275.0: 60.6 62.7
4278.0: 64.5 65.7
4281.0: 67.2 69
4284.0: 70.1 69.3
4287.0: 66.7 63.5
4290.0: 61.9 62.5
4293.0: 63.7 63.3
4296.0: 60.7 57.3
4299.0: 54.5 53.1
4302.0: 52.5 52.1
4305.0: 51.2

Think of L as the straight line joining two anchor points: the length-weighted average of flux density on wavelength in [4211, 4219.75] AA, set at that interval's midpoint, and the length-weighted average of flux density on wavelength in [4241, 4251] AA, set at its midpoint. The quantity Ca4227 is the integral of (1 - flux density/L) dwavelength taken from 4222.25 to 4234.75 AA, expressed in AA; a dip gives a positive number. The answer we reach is 1.14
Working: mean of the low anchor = 72.5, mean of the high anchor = 70.8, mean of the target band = 65.2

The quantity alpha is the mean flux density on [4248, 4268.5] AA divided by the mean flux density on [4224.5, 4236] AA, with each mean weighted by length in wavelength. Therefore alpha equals 1.07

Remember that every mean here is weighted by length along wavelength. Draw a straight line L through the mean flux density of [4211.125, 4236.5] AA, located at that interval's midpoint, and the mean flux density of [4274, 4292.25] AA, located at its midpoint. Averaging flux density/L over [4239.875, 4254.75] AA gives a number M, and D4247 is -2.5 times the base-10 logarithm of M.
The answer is -0.04 mag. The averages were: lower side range 68.8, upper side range 65.2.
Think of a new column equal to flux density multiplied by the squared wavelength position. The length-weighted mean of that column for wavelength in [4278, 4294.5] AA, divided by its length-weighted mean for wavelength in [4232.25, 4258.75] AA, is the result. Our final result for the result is 0.96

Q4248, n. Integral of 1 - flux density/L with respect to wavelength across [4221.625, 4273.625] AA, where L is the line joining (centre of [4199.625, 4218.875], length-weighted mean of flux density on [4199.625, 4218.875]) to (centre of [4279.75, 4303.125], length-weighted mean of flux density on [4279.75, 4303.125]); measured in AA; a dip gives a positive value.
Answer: -1.8 AA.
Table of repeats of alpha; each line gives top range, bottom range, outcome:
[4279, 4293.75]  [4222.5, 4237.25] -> 1.00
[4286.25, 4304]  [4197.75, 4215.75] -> 0.87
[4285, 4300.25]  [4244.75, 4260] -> 0.91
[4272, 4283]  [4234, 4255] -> 0.91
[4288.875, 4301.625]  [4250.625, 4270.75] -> 0.85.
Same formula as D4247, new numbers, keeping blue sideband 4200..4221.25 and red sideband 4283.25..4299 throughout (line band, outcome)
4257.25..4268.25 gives -0.099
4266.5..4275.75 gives 0.021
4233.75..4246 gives -0.067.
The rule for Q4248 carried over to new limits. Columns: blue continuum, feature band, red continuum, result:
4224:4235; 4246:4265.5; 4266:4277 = -1.4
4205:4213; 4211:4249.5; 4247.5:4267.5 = 0.8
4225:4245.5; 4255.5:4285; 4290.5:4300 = -1.7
